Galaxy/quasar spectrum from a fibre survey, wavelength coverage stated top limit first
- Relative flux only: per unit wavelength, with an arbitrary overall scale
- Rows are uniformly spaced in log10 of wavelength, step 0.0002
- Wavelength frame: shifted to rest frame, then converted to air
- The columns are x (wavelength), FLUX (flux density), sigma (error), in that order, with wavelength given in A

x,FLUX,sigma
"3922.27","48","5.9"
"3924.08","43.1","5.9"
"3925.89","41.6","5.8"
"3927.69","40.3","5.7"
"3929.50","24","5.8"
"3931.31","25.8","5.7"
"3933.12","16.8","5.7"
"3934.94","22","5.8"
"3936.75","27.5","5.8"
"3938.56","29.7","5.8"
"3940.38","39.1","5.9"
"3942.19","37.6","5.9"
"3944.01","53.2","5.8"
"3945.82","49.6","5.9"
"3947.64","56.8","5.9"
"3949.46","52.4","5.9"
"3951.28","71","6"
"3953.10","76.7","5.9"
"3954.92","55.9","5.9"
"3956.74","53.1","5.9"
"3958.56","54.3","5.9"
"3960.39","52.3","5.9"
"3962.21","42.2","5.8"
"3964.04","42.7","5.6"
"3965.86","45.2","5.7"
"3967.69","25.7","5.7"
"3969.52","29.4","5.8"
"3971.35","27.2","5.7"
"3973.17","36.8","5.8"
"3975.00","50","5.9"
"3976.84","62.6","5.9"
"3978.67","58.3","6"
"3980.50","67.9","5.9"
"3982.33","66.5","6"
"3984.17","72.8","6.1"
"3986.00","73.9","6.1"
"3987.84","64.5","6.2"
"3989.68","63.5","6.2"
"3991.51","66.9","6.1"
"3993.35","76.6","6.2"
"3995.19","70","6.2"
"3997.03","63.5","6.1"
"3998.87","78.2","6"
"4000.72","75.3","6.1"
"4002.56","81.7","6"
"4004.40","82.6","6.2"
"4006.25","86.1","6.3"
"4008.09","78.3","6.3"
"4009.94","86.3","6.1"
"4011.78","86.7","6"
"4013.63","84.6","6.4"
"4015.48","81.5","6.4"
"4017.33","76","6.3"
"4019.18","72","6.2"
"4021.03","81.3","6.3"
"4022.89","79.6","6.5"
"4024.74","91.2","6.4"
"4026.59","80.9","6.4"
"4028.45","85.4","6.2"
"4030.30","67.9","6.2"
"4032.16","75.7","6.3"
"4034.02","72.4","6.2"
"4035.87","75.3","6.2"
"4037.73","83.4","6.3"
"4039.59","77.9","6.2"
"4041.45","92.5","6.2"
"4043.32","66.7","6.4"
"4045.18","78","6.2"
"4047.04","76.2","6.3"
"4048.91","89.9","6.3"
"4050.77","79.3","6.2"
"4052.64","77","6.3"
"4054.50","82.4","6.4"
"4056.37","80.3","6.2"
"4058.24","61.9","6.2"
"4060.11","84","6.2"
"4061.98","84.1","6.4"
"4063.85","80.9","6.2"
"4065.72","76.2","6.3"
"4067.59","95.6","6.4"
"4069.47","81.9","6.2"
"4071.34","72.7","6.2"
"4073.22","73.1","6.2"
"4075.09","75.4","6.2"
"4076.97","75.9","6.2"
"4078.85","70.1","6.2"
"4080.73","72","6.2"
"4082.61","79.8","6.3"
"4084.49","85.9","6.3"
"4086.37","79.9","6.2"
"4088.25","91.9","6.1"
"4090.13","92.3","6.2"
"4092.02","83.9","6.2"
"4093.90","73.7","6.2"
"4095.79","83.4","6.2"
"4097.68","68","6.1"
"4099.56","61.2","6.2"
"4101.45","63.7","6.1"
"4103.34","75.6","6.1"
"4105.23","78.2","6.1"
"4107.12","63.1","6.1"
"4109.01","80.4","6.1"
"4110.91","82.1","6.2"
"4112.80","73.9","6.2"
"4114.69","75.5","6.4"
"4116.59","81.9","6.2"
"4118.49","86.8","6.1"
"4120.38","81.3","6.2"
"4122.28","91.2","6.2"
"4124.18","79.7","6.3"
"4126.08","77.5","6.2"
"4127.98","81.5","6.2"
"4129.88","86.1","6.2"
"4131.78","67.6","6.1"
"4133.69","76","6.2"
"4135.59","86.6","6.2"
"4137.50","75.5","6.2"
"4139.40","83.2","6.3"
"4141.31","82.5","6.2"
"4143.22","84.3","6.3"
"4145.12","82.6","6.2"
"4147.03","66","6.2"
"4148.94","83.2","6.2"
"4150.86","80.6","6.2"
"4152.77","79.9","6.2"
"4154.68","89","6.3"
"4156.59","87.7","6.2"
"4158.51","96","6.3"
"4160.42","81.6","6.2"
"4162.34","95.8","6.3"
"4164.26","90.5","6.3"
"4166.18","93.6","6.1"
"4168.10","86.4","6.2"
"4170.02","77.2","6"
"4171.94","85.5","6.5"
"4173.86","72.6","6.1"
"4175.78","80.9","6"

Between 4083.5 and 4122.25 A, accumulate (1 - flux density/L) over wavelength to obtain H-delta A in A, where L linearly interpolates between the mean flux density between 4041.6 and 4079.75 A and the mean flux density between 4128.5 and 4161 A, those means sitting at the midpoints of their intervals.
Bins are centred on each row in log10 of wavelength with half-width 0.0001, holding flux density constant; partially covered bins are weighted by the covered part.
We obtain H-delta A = 0.8 A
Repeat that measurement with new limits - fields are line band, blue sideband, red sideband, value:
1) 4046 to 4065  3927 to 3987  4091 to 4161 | -4.0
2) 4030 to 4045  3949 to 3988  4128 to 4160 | -2.9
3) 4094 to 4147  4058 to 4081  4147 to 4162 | 2.6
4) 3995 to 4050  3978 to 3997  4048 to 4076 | -4.4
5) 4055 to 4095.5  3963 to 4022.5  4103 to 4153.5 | -3.0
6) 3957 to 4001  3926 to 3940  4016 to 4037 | -2.9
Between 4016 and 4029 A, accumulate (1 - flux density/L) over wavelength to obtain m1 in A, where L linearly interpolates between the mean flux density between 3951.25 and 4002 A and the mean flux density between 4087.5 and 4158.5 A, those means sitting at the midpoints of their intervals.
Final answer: -3.2 A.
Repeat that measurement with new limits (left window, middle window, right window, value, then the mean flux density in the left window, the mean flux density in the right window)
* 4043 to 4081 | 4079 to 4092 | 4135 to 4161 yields -0.6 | 78.1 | 82.7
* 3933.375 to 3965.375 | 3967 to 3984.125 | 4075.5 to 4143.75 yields 1.3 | 47.3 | 78.6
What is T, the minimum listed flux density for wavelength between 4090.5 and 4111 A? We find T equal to 61.2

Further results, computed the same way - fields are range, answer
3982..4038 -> 63.5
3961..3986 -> 25.7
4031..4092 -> 61.9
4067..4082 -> 70.1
